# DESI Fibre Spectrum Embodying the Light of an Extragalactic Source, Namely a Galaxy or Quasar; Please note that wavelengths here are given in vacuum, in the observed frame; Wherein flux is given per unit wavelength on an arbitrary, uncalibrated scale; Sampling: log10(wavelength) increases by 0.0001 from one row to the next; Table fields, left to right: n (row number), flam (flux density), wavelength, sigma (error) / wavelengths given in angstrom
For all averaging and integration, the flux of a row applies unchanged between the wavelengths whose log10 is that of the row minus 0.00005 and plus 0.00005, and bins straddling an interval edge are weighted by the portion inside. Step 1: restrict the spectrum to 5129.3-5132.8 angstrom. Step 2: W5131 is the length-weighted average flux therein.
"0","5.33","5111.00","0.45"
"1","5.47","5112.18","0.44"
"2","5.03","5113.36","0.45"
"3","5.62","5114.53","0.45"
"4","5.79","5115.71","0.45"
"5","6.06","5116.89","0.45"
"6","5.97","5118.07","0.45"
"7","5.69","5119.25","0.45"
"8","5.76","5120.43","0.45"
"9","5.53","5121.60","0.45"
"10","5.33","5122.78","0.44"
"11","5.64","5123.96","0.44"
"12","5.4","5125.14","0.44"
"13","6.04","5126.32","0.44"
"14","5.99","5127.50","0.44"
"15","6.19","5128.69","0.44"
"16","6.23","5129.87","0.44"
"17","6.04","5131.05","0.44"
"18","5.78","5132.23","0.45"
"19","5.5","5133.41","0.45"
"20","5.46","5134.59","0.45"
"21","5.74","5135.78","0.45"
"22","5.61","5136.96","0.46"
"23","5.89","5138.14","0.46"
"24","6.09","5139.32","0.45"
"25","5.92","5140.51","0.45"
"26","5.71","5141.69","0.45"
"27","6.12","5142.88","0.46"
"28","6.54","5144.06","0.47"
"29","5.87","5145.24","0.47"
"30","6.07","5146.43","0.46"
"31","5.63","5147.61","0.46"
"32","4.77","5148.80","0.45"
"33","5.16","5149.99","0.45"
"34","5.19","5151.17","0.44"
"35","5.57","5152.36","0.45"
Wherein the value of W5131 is 6.02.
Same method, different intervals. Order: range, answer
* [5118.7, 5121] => 5.72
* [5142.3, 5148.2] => 6.06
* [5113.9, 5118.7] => 5.85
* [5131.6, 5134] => 5.66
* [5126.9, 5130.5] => 6.12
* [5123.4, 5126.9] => 5.69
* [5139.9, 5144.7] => 6.07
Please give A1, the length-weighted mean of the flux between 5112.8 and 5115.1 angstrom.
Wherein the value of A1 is 5.34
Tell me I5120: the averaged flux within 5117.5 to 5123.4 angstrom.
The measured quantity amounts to 5.66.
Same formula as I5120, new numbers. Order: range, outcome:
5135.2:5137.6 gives 5.69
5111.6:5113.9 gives 5.25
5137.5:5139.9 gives 6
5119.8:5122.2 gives 5.66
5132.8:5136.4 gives 5.57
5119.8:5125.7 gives 5.54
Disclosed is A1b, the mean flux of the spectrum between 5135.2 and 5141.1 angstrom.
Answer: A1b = 5.85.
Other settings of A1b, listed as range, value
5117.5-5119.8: 5.83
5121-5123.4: 5.45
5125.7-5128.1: 5.99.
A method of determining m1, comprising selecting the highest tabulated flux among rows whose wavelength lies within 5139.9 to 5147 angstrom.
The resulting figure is 6.54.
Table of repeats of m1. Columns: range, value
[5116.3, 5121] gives 6.06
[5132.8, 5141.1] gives 6.09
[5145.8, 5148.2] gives 6.07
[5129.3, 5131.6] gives 6.23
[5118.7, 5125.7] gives 5.76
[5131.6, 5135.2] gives 5.78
